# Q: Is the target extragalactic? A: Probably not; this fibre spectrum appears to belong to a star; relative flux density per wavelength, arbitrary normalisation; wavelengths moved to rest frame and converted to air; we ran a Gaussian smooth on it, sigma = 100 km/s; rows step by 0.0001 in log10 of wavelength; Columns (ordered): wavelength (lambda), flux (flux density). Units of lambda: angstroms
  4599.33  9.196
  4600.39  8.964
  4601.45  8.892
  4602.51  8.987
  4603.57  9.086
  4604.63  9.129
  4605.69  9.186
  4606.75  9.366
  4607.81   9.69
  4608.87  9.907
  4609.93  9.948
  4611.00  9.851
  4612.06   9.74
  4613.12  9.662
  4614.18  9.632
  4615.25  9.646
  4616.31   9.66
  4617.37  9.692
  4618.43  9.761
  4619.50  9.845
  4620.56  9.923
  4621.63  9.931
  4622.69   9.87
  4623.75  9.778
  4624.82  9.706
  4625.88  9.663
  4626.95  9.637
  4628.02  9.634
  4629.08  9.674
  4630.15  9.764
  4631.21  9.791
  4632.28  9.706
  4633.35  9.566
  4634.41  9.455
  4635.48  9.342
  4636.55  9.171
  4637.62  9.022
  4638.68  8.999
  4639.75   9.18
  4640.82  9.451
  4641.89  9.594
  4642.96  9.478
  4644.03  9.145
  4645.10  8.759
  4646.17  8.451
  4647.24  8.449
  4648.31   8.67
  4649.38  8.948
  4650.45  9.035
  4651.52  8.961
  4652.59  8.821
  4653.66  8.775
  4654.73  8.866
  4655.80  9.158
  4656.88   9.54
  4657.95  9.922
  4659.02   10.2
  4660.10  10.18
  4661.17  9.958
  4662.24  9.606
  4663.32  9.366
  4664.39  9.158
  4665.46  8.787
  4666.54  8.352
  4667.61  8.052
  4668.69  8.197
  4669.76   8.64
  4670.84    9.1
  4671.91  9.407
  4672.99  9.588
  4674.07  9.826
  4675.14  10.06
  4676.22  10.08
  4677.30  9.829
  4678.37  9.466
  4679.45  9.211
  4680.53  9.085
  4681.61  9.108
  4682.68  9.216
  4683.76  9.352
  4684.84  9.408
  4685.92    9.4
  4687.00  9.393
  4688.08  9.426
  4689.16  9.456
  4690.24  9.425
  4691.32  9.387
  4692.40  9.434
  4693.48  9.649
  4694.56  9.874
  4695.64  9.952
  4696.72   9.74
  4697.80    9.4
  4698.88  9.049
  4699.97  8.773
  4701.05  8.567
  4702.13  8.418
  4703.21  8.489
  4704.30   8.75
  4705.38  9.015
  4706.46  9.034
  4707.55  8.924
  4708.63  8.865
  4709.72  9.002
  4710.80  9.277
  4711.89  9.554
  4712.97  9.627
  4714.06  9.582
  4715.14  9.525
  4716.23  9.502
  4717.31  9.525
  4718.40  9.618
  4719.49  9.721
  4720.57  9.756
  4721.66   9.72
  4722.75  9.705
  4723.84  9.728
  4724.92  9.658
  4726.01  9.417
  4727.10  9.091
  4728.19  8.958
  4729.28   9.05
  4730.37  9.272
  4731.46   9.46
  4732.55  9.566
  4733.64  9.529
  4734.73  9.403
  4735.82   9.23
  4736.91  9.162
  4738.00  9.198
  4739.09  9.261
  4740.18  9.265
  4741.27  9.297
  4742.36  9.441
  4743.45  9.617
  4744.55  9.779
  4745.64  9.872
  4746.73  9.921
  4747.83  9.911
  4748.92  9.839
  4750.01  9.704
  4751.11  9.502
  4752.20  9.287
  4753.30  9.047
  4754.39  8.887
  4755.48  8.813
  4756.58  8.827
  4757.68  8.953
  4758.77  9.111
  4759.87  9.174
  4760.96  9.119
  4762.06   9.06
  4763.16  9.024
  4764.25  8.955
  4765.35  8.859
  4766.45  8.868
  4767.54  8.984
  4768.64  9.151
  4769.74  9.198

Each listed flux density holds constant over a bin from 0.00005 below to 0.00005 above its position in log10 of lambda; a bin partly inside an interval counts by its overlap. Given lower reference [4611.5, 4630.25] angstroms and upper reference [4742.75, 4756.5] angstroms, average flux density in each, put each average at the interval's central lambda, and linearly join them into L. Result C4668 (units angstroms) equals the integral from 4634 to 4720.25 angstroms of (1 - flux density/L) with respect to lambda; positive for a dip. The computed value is 3.4 angstroms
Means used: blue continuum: 9.73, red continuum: 9.49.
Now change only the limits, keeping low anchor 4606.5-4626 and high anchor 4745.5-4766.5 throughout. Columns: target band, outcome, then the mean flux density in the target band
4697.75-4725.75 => 0.4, 9.26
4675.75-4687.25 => 0.1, 9.41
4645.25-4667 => 1.0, 9.16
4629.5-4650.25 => 1.0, 9.21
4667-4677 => 0.3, 9.22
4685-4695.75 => 0.0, 9.52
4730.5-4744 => -0.1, 9.37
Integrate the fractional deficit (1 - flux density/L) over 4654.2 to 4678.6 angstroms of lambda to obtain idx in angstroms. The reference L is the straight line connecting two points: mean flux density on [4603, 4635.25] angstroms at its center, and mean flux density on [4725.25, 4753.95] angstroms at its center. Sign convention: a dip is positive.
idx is 0.5 angstroms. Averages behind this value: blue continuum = 9.66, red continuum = 9.42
